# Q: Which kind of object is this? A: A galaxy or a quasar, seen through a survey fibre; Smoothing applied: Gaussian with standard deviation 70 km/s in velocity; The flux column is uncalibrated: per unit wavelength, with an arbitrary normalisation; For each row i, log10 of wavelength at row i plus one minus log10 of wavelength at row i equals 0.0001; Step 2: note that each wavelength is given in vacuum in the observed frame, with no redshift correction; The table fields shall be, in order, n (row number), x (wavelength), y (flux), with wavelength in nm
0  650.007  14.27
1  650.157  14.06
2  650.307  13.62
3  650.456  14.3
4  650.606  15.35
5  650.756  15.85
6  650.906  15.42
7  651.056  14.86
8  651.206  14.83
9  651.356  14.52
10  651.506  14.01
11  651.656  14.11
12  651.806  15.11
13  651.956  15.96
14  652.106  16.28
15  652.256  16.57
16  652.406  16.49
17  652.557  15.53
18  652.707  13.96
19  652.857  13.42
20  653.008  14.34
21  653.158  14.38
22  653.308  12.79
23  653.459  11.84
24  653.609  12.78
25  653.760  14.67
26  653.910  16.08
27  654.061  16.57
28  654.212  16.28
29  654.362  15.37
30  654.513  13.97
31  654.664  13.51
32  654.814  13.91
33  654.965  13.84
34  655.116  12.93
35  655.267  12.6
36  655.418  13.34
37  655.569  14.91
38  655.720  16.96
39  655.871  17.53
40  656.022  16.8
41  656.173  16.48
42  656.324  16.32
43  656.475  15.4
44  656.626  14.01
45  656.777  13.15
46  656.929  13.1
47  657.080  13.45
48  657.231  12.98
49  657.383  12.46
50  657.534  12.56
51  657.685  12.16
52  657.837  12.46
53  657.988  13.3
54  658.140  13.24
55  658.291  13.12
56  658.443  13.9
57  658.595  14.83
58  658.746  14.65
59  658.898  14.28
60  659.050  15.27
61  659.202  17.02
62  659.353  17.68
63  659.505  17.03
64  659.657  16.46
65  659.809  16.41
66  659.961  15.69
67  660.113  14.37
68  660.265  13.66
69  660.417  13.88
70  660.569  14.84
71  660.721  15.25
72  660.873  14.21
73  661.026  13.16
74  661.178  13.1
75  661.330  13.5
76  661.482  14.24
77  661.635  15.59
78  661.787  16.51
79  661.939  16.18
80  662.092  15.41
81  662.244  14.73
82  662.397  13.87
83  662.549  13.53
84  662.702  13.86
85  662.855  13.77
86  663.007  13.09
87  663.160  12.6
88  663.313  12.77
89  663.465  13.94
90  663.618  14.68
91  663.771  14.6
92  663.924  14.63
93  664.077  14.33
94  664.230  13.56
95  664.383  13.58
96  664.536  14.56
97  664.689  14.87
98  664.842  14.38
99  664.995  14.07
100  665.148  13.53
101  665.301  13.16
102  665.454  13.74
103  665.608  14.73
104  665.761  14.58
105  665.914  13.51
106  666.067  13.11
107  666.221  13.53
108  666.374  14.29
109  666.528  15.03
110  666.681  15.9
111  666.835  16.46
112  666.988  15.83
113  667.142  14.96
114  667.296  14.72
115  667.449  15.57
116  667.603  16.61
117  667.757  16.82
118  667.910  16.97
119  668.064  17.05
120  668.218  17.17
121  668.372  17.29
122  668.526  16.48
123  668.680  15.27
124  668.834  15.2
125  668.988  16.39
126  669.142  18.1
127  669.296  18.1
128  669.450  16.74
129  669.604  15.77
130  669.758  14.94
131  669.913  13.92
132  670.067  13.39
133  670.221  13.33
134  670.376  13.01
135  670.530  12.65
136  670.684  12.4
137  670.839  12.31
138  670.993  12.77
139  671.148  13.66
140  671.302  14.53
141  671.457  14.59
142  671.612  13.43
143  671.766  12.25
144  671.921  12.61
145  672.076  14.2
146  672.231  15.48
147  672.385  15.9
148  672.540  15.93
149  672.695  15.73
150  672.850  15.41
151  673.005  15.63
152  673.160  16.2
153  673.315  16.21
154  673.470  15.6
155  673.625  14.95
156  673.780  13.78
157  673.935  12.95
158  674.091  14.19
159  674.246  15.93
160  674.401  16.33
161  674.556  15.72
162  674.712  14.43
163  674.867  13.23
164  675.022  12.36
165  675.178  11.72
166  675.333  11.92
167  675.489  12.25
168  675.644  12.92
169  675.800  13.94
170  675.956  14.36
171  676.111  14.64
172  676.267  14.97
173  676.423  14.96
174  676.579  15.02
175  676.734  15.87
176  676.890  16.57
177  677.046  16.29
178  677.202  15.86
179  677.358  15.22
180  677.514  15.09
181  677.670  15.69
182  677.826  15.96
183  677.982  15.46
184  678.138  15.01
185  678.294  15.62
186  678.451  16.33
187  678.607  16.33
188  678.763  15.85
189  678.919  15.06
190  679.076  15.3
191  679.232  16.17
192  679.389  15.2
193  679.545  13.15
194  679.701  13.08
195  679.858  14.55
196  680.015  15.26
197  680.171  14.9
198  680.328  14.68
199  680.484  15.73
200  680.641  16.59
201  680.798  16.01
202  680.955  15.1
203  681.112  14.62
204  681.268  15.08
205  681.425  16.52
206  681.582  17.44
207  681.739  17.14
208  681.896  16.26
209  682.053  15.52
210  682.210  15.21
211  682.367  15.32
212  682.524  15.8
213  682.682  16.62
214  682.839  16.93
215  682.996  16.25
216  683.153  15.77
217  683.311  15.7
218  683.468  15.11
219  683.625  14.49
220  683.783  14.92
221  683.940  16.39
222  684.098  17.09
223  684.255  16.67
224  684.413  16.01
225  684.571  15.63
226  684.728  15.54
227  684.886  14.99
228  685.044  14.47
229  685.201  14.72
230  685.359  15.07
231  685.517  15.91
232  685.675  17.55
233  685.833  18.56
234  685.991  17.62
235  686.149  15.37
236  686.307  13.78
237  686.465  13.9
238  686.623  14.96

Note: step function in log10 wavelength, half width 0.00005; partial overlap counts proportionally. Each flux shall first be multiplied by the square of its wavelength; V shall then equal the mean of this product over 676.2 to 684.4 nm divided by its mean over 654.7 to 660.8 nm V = 1.1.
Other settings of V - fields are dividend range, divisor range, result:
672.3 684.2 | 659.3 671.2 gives 1.07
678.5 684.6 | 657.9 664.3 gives 1.14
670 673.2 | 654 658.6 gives 1.03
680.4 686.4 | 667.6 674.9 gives 1.10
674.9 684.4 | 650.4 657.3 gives 1.12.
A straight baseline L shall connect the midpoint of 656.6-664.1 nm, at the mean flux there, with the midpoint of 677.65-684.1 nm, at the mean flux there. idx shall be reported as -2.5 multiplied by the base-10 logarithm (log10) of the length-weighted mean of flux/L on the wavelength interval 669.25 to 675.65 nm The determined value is 0.06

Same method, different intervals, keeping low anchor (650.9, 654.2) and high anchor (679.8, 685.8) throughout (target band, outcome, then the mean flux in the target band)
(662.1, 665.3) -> 0.09 mag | 14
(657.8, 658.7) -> 0.11 mag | 13.6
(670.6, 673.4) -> 0.07 mag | 14.4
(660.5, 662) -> 0.03 mag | 14.6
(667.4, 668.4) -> -0.10 mag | 16.8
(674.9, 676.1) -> 0.20 mag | 12.9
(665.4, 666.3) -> 0.10 mag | 13.9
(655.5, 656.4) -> -0.11 mag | 16.5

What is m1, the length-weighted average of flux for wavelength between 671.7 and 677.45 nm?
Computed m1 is 14.6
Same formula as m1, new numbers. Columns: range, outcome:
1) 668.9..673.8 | 14.7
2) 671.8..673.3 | 15.2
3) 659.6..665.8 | 14.3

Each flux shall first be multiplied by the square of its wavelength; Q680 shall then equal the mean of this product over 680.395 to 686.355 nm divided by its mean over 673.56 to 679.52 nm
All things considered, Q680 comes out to 1.09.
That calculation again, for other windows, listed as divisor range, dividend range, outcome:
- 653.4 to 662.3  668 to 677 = 1.05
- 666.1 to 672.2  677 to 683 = 1.08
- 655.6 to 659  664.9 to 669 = 1.10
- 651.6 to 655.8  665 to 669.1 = 1.09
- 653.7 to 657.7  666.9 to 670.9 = 1.11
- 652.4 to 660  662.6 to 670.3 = 1.06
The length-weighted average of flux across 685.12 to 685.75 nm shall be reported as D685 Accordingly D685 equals 15.8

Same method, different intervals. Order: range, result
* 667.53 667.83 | 16.7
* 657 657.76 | 12.7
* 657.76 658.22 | 13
